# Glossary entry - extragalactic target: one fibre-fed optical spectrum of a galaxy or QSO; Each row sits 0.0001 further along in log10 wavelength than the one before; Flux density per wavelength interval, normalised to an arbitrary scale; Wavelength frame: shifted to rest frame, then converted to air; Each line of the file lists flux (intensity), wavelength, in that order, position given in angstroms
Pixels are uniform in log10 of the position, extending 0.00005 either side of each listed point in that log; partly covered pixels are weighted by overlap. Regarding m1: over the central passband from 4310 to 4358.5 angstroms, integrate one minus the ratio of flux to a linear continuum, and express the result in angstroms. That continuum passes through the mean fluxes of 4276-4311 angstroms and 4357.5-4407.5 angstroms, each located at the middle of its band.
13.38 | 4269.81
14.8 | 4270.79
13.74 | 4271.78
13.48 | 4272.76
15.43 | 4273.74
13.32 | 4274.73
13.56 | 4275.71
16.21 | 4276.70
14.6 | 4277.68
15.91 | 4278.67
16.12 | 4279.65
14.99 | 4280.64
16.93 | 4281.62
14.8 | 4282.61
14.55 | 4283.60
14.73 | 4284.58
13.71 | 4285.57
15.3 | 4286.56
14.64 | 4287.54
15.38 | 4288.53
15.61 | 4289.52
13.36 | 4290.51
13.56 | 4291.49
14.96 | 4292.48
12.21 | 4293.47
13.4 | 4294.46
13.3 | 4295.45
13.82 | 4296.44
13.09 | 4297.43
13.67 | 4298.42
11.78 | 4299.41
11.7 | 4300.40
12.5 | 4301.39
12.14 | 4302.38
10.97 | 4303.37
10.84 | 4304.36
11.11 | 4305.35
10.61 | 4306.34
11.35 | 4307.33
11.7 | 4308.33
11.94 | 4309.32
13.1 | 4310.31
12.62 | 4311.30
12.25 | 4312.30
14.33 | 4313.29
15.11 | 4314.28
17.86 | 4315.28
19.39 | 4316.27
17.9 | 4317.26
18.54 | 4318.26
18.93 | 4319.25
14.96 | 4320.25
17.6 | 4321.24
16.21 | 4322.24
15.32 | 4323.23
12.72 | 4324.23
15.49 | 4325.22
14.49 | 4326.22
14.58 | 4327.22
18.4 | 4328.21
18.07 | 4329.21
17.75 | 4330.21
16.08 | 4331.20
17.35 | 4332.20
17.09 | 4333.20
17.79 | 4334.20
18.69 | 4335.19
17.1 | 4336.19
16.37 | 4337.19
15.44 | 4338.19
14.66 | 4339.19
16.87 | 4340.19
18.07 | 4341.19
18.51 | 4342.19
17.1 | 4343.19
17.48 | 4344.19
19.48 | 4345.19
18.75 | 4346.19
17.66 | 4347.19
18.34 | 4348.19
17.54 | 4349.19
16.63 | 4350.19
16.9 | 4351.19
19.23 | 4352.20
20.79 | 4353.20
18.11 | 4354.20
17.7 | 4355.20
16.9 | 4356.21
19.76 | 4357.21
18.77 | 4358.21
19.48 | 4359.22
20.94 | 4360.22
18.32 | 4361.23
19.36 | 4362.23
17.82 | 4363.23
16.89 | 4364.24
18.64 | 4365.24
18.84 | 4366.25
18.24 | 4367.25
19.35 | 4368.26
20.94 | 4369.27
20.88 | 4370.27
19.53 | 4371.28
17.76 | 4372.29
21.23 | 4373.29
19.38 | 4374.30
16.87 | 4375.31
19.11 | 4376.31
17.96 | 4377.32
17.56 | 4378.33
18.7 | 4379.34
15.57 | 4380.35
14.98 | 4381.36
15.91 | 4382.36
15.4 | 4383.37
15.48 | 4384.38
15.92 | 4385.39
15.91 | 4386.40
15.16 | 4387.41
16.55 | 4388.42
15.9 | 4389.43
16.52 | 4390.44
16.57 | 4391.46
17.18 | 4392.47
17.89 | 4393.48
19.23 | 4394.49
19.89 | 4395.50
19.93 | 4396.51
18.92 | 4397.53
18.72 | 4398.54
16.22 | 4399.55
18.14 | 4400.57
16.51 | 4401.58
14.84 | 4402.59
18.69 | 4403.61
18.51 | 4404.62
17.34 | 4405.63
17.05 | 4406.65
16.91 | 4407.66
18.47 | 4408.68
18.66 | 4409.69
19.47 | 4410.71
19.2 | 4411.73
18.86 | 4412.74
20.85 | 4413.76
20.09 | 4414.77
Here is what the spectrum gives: -4.4 angstroms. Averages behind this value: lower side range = 13.6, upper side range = 17.9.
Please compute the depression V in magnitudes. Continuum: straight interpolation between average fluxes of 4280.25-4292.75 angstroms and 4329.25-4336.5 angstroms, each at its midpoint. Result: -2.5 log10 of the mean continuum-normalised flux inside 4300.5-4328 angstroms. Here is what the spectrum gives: 0.16 mag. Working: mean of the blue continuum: 14.8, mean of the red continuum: 17.5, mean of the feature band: 14.3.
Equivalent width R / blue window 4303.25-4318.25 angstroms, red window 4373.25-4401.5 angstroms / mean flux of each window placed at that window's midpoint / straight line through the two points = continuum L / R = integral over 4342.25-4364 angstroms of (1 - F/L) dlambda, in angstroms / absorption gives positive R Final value -3.8 angstroms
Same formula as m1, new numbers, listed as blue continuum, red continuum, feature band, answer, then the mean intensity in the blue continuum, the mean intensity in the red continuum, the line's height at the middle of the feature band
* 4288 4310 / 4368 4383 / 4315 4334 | -2.9 angstroms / 12.7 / 18.3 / 14.6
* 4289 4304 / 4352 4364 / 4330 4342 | -0.1 angstroms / 13.1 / 18.9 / 16.8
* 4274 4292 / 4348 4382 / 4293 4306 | 2.7 angstroms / 14.9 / 18.5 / 15.6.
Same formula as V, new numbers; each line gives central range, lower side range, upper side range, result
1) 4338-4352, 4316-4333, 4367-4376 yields 0.024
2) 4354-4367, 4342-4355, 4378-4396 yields -0.052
